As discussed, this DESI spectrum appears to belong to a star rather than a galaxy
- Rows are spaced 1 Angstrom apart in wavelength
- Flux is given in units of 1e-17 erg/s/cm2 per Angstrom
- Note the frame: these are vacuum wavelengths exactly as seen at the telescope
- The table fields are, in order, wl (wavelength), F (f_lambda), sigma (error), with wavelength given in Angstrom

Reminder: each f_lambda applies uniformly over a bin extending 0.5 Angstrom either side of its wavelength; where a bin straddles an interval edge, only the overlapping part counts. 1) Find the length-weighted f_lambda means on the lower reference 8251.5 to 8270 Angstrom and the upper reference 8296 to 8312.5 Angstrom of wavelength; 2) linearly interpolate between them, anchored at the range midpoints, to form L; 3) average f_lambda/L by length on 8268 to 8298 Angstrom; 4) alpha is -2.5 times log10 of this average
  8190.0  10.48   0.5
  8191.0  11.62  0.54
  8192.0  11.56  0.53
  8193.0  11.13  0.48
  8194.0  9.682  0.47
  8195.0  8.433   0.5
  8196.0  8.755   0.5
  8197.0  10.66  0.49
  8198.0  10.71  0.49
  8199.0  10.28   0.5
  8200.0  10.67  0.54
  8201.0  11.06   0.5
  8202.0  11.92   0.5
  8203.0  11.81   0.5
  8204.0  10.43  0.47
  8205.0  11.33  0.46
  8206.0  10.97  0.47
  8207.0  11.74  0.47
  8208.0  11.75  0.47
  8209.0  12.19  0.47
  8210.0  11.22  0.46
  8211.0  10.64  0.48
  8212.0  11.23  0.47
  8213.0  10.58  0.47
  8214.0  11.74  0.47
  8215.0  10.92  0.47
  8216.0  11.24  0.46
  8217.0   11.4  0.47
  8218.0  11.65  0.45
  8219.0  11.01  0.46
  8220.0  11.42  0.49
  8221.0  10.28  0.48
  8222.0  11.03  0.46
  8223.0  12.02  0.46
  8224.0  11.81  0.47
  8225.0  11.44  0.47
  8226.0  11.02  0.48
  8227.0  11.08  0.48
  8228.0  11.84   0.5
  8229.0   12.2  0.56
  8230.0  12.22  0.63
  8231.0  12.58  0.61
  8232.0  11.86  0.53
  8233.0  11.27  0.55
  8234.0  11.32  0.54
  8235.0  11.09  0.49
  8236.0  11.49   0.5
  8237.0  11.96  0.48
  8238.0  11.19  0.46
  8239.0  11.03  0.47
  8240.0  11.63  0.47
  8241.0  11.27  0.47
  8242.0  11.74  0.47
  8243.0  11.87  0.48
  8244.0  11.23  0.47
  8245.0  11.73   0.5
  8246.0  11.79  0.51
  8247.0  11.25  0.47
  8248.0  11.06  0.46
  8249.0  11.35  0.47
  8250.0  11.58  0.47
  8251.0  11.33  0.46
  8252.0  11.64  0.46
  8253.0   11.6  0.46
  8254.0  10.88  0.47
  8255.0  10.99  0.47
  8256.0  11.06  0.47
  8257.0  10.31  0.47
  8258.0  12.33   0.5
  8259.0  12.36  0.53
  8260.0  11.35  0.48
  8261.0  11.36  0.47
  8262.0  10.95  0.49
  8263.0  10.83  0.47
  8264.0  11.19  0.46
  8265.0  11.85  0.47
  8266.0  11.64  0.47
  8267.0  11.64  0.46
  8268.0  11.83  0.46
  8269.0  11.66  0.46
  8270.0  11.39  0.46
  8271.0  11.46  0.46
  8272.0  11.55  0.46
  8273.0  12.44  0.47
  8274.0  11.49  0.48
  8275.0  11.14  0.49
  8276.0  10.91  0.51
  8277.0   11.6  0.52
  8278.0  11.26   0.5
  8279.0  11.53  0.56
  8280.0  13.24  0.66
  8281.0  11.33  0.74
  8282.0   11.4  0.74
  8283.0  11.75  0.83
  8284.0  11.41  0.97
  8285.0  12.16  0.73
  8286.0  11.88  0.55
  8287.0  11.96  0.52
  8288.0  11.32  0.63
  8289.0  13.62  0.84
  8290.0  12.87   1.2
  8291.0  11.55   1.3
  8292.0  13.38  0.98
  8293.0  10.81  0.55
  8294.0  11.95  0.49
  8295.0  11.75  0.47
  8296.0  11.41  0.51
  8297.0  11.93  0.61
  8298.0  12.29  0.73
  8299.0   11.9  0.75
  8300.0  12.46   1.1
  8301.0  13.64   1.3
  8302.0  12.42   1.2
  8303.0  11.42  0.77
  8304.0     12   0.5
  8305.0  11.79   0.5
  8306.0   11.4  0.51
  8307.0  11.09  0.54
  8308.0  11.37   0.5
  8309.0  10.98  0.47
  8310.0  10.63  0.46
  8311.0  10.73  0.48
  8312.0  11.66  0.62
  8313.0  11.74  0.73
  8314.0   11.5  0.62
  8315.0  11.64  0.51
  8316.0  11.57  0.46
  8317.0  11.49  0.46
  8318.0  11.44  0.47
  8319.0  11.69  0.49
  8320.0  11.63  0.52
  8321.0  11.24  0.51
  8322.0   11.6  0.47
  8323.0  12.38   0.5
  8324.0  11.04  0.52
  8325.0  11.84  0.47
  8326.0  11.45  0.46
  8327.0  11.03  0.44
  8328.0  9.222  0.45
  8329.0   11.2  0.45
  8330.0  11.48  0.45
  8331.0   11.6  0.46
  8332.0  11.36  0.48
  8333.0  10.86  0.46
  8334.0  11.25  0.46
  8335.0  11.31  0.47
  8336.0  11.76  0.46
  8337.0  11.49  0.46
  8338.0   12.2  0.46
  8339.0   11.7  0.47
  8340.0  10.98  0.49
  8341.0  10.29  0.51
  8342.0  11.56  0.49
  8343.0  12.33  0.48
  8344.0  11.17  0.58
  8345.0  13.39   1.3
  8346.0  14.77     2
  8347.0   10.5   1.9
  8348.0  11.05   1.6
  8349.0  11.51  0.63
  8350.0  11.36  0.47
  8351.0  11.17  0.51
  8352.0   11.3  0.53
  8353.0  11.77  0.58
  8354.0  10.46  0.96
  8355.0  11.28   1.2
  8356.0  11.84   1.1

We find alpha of -0.02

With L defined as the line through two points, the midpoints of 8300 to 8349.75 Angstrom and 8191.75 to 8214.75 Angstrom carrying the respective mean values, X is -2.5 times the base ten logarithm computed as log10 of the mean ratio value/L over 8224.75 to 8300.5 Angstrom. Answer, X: -0.04 mag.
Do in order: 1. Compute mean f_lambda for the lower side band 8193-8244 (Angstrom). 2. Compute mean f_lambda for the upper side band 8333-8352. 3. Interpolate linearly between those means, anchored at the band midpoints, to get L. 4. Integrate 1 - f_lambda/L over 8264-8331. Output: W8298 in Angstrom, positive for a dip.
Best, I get -1.1 Angstrom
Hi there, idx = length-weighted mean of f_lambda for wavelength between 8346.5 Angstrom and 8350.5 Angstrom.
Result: 11.1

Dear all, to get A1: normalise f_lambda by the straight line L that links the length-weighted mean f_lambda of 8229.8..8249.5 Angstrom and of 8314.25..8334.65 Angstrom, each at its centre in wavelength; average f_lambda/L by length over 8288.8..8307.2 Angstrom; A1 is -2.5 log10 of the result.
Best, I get -0.062 mag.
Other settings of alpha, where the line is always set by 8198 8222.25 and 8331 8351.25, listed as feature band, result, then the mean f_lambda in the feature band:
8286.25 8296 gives -0.060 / 12.1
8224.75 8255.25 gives -0.022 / 11.5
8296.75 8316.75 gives -0.020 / 11.7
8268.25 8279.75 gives -0.014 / 11.5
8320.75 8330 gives 0.030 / 11.2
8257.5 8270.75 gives -0.020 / 11.6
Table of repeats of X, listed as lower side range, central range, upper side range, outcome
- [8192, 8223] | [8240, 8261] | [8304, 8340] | -0.03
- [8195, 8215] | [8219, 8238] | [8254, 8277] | -0.04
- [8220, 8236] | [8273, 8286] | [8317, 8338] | -0.02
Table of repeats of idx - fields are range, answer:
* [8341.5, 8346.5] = 12.6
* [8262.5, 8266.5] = 11.4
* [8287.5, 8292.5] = 12.5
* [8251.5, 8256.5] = 11.2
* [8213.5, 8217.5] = 11.3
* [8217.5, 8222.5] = 11.1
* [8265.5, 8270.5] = 11.6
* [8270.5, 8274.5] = 11.7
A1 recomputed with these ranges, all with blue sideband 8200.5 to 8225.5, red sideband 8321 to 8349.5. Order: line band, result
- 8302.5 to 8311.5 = 0.019 mag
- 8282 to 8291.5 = -0.055 mag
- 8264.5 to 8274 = -0.029 mag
